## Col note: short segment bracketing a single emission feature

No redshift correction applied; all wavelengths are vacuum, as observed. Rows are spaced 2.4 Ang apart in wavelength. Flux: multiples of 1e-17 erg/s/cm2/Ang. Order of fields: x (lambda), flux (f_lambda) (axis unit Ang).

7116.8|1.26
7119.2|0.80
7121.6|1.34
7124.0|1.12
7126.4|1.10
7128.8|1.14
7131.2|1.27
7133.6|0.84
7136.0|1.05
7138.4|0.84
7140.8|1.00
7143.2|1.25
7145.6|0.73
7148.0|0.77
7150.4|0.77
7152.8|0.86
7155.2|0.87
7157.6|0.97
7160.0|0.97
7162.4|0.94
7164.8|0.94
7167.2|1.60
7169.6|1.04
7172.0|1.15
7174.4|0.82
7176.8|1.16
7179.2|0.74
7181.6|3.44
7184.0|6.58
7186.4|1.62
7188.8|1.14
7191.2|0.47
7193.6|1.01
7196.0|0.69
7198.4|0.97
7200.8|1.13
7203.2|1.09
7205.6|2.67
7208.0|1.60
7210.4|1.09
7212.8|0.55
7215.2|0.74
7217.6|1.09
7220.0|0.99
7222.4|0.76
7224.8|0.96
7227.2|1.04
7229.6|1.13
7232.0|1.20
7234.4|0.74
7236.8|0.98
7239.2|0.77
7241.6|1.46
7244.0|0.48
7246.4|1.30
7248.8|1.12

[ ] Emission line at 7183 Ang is H-alpha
